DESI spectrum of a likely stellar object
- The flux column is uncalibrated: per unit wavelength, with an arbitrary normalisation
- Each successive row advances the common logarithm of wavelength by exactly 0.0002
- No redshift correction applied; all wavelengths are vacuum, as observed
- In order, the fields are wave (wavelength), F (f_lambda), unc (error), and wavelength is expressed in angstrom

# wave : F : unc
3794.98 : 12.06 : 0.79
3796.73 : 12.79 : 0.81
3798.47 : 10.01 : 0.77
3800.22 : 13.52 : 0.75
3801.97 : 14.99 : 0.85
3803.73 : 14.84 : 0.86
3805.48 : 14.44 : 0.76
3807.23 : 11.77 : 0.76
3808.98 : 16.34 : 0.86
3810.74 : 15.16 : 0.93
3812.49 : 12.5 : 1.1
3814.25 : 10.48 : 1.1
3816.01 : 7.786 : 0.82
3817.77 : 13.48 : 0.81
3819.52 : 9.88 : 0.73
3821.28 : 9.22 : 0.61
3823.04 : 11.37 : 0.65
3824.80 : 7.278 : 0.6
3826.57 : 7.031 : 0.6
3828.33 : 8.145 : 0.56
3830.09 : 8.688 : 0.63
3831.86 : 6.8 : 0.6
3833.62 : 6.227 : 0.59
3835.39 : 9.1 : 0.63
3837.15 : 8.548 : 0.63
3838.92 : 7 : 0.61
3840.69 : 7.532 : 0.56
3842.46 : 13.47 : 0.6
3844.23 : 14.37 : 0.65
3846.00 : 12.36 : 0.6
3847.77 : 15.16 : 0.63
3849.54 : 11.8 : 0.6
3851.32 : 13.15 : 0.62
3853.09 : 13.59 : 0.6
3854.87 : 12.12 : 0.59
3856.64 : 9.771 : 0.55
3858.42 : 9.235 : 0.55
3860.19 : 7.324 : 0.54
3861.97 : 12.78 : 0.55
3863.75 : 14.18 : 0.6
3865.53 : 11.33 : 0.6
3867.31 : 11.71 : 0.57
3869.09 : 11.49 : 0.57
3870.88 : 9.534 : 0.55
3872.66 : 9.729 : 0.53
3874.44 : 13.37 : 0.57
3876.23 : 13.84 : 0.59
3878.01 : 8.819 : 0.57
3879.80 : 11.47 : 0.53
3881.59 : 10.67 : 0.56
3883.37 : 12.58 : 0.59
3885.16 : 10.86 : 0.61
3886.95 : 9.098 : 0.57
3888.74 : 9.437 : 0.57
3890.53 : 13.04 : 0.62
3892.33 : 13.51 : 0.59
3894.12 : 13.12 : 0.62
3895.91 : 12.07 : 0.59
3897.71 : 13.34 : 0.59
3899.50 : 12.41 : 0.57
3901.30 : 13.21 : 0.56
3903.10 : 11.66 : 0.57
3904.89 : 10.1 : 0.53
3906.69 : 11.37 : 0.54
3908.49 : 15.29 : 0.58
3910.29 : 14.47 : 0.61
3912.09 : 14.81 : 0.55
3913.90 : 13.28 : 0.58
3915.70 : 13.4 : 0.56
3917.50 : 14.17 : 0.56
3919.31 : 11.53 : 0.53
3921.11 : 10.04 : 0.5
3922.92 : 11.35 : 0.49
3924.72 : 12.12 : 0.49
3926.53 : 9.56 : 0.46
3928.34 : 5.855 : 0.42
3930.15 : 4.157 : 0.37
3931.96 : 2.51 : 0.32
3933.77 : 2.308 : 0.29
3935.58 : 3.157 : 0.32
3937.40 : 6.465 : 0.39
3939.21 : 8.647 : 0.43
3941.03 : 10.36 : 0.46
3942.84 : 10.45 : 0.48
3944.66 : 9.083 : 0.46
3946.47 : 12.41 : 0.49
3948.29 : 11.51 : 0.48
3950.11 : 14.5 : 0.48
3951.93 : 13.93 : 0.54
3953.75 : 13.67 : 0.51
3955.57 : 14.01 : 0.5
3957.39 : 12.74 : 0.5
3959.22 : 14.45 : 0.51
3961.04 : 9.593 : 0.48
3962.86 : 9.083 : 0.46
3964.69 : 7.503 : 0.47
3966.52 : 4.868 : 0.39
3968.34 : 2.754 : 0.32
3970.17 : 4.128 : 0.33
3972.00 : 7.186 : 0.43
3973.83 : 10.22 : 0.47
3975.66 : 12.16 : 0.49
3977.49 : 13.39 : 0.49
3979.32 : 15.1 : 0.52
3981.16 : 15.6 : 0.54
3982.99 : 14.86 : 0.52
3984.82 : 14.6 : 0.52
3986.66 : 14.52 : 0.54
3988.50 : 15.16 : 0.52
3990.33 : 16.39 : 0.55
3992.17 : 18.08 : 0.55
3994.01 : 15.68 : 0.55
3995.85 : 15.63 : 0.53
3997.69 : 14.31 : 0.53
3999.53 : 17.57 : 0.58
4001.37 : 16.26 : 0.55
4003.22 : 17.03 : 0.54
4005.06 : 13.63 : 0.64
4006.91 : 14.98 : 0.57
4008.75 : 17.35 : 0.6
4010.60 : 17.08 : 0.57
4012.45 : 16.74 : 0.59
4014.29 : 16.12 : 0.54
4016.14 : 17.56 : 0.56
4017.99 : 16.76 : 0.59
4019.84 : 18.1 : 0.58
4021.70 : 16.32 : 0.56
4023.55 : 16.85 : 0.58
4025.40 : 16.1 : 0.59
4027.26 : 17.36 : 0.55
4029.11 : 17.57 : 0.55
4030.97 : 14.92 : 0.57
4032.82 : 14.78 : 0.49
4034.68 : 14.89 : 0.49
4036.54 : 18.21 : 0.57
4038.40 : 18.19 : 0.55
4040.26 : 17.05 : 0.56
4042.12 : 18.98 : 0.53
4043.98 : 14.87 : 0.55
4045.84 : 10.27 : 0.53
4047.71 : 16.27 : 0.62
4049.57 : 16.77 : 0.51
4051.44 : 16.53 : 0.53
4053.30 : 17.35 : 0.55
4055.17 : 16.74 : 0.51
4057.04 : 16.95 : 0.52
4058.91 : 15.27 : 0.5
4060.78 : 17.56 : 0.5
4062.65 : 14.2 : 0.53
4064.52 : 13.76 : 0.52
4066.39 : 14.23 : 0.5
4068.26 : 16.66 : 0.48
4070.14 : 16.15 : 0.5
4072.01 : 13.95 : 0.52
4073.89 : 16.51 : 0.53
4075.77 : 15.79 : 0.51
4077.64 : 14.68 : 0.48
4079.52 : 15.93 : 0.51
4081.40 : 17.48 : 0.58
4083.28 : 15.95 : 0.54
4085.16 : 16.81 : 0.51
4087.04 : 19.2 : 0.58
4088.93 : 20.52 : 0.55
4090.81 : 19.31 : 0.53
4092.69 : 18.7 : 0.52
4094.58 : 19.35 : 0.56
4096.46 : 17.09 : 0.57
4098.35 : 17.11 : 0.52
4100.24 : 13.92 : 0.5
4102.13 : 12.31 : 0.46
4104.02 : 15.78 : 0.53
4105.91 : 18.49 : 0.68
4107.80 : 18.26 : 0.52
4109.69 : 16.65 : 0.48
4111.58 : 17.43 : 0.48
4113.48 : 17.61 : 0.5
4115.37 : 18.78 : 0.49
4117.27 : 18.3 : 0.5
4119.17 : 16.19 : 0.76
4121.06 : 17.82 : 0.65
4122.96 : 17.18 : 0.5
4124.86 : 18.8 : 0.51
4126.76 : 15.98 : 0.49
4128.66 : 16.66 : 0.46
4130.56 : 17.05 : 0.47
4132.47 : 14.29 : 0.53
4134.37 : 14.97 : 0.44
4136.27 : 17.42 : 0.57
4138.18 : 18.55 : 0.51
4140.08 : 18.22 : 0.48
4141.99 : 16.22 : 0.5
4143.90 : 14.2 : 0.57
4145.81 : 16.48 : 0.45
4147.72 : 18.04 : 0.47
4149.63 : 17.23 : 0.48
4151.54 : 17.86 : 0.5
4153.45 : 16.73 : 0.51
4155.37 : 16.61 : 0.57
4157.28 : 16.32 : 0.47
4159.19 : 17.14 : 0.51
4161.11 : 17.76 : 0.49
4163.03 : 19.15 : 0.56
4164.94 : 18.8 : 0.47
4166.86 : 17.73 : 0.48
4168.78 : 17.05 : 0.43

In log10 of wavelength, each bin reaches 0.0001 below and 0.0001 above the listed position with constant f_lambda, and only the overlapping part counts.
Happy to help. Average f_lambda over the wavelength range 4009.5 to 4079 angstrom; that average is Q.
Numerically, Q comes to 16.2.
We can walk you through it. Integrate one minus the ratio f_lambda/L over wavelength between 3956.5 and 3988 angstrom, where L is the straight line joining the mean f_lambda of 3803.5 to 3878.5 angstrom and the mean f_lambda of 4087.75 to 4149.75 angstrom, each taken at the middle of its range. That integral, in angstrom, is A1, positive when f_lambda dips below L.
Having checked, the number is 7.02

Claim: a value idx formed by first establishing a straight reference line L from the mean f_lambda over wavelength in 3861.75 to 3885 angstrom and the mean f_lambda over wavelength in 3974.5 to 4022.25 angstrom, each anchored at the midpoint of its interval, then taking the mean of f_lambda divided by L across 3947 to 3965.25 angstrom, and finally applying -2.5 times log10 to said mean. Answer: 0.18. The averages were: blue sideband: 11.6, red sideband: 15.8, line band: 12.2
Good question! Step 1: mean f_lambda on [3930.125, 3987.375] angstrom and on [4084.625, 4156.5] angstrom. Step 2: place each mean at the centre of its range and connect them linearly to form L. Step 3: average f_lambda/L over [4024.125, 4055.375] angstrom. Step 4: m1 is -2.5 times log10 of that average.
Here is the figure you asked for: -0.19 mag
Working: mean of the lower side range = 10.1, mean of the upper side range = 17.2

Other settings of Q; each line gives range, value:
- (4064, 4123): 16.8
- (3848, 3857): 12.4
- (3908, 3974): 9.84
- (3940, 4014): 13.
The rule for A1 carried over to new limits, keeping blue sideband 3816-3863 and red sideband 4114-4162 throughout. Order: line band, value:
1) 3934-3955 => 4.1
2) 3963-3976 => 6.2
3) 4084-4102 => -2.0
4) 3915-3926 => 0.0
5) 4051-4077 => -0.9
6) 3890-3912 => -2.4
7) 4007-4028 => -3.9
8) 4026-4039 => -1.7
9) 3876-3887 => 0.1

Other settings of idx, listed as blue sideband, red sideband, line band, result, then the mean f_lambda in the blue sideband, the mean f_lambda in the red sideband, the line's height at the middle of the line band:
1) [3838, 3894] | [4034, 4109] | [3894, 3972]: 0.25 mag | 11.5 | 16.5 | 13.1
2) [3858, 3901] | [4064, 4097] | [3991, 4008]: -0.09 mag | 11.5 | 16.8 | 14.7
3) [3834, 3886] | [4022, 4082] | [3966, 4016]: 0.05 mag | 11.2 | 16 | 14.5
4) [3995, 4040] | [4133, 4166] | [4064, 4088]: 0.05 mag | 16.4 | 17.1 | 16.7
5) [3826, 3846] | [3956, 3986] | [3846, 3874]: -0.24 mag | 9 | 10.6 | 9.28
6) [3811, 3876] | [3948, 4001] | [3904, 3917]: -0.15 mag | 10.6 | 12.6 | 11.6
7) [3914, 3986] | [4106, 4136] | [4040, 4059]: -0.14 mag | 10.1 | 17.1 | 14.2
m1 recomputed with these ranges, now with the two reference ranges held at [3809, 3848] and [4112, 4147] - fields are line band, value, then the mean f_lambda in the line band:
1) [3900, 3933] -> 0.098 mag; 11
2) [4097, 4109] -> 0.021 mag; 16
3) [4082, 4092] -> -0.150 mag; 18.3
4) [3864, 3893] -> -0.007 mag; 11.3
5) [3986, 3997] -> -0.153 mag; 15.9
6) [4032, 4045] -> -0.124 mag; 16.7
